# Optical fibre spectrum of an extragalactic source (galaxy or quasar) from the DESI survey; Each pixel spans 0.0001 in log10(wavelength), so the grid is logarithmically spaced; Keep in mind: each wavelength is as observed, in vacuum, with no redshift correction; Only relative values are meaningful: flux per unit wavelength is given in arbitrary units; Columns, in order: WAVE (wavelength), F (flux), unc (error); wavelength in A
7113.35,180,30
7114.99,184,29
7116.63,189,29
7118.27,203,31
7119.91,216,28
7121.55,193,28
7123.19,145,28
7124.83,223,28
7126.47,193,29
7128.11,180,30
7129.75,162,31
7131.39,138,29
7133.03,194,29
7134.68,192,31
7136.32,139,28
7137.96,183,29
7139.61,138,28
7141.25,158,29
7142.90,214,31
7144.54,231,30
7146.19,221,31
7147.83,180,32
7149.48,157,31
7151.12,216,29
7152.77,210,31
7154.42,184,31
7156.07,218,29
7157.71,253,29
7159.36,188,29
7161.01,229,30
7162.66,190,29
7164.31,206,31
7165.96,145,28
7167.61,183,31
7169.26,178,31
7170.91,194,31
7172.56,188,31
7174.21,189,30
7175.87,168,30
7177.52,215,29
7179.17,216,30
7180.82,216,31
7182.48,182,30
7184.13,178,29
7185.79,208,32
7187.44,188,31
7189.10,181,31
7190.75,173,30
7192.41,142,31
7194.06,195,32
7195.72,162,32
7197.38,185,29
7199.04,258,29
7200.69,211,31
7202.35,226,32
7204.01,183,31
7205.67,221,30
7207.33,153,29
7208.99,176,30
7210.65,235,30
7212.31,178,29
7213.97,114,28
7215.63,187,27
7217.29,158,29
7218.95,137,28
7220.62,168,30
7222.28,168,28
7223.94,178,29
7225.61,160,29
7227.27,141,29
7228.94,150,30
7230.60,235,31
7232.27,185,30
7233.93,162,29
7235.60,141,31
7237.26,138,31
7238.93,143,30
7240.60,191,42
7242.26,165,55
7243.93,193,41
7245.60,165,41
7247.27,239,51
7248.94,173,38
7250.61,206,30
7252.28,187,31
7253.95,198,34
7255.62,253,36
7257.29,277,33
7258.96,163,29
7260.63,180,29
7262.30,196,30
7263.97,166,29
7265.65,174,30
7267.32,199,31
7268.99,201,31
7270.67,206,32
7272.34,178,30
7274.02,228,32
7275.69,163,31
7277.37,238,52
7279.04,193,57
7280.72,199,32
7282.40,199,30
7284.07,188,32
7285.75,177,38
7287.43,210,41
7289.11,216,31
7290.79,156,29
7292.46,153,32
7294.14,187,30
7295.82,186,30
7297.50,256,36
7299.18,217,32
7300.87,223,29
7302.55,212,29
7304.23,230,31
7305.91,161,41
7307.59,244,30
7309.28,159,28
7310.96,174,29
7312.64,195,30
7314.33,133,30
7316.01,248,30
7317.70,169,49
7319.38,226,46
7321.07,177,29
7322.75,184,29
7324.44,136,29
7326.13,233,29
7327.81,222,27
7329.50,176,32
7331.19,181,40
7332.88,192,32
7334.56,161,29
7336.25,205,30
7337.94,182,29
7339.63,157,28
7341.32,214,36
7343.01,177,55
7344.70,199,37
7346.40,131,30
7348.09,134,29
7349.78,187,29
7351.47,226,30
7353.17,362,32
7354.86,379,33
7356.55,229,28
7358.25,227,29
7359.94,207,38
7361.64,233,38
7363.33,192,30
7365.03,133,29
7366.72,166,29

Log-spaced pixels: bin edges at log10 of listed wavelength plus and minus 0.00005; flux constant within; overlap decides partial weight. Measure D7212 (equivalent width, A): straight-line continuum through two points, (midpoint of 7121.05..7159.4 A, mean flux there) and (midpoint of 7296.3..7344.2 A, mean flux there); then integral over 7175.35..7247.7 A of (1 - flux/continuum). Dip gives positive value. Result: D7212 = 3.7 A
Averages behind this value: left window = 188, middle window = 181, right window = 194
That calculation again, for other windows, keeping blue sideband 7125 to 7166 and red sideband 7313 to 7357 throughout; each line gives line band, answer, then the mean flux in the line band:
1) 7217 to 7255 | 4.2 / 174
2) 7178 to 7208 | -0.1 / 194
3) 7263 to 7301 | 0.4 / 196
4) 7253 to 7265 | -0.5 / 204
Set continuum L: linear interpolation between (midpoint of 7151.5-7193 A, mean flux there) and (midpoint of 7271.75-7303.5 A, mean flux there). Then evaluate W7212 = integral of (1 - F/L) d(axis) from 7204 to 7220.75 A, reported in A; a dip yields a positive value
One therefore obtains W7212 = 1.9 A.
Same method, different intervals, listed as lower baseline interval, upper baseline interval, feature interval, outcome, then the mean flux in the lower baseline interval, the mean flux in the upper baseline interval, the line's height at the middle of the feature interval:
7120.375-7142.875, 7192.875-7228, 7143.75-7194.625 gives -4.9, 174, 180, 177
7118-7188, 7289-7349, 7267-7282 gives -0.9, 191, 189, 189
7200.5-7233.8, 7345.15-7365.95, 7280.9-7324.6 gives 2.0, 177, 219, 203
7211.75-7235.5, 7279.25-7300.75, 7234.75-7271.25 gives -2.0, 165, 196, 179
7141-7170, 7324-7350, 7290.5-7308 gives -1.7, 199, 181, 185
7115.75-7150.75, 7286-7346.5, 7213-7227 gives 2.2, 184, 192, 188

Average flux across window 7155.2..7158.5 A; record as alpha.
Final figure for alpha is 235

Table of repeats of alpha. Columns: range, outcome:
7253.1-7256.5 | 226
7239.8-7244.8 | 183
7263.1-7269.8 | 185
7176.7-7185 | 201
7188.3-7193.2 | 165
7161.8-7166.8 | 181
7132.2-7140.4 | 169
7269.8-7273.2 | 192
